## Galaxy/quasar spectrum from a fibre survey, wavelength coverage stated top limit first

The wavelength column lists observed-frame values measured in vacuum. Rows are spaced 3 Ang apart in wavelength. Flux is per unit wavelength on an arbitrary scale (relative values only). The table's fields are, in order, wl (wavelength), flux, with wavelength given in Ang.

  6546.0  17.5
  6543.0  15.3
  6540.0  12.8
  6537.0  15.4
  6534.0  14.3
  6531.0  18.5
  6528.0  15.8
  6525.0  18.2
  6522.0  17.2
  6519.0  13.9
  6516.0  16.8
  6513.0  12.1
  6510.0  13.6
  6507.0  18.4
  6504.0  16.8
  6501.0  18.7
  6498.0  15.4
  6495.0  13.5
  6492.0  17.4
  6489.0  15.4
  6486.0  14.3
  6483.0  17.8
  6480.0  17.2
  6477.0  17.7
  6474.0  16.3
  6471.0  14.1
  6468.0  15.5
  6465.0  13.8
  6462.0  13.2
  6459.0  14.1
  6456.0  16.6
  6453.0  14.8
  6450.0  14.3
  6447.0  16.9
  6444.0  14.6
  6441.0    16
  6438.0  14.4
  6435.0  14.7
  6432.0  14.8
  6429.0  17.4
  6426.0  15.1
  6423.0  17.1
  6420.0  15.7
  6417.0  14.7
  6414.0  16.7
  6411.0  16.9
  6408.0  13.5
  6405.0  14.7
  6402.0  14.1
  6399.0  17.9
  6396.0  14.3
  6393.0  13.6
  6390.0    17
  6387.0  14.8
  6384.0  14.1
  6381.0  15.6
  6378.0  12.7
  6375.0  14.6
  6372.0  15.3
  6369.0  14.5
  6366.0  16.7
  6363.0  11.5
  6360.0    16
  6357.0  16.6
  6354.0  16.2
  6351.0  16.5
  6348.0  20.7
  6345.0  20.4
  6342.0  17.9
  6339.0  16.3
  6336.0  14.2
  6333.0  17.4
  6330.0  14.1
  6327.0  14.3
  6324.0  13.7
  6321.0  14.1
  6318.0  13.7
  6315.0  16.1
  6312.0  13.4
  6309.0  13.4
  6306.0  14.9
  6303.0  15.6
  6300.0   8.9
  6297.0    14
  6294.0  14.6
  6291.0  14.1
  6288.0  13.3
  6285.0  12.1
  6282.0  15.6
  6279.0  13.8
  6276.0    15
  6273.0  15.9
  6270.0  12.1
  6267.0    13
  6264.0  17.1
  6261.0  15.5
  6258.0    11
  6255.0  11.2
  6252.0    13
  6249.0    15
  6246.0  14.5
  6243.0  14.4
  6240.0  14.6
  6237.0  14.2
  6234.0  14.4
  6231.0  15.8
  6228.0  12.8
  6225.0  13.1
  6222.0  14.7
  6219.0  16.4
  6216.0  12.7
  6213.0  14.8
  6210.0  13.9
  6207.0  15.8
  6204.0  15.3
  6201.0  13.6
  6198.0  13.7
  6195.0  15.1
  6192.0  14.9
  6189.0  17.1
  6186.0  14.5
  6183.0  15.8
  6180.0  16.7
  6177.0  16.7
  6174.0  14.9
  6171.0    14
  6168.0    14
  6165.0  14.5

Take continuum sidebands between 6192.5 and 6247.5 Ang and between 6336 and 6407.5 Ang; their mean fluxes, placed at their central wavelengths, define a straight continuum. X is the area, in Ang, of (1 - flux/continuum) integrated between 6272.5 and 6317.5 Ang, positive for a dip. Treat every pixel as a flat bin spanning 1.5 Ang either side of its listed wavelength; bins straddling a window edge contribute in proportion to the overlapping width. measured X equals 3.1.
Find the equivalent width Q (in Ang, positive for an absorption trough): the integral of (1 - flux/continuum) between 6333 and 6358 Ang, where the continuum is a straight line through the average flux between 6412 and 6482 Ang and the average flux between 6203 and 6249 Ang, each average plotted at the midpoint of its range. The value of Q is -3.9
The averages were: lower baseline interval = 14.5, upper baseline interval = 15.5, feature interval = 17.4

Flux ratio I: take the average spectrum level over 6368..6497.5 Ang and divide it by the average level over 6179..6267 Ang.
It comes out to 1.1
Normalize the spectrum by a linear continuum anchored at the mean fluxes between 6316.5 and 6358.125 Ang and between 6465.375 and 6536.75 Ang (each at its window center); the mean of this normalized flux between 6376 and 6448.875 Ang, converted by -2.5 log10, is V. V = 0.054 mag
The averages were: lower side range 16.1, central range 15.3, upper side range 16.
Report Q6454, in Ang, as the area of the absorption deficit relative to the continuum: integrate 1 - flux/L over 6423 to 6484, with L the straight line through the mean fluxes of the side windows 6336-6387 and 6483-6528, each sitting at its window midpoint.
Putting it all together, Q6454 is 1.6 Ang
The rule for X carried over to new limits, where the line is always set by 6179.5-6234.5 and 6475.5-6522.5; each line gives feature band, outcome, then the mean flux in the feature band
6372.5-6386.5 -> 1.0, 14.4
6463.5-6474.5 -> 0.7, 14.8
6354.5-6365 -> 0.3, 14.9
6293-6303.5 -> 1.5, 13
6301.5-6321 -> 0.9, 14.5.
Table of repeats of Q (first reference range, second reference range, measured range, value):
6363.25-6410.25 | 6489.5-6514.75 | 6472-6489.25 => -1.0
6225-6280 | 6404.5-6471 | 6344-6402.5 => -3.3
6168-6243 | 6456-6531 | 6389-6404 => 0.1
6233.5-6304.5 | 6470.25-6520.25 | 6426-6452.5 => 0.1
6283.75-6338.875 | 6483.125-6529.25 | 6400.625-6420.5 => -0.2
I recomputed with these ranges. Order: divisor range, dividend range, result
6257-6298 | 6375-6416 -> 1.07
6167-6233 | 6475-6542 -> 1.08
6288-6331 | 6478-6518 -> 1.15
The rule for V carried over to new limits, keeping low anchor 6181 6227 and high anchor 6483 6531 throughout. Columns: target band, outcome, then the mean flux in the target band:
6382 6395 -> 0.04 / 14.9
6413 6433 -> -0.02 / 15.9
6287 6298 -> 0.08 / 14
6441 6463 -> 0.05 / 15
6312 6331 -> 0.07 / 14.3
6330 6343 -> -0.06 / 16.1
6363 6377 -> 0.05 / 14.8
